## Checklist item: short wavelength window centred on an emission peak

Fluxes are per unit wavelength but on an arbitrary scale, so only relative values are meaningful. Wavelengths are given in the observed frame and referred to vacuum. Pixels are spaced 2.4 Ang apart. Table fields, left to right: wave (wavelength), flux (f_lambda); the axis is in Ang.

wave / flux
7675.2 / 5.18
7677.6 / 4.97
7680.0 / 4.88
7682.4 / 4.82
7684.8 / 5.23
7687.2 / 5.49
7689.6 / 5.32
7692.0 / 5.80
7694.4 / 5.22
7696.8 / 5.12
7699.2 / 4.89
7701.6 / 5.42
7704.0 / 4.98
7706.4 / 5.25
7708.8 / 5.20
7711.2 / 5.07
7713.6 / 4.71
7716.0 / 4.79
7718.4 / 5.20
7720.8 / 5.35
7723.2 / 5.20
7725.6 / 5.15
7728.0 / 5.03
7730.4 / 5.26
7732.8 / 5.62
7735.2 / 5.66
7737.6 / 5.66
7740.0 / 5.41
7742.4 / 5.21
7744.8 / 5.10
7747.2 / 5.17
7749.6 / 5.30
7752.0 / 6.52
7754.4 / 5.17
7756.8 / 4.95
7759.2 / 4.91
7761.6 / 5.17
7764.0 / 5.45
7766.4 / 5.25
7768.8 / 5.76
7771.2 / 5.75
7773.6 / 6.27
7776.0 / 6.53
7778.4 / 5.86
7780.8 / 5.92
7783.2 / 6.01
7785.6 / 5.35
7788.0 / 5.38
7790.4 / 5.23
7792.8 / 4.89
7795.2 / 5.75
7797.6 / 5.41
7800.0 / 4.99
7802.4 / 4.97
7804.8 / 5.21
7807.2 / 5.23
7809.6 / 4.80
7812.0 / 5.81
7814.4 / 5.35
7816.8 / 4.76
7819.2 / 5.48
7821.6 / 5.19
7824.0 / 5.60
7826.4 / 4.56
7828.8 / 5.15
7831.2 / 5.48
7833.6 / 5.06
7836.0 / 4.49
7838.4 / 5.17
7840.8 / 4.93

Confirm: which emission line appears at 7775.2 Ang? [N II] 6583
